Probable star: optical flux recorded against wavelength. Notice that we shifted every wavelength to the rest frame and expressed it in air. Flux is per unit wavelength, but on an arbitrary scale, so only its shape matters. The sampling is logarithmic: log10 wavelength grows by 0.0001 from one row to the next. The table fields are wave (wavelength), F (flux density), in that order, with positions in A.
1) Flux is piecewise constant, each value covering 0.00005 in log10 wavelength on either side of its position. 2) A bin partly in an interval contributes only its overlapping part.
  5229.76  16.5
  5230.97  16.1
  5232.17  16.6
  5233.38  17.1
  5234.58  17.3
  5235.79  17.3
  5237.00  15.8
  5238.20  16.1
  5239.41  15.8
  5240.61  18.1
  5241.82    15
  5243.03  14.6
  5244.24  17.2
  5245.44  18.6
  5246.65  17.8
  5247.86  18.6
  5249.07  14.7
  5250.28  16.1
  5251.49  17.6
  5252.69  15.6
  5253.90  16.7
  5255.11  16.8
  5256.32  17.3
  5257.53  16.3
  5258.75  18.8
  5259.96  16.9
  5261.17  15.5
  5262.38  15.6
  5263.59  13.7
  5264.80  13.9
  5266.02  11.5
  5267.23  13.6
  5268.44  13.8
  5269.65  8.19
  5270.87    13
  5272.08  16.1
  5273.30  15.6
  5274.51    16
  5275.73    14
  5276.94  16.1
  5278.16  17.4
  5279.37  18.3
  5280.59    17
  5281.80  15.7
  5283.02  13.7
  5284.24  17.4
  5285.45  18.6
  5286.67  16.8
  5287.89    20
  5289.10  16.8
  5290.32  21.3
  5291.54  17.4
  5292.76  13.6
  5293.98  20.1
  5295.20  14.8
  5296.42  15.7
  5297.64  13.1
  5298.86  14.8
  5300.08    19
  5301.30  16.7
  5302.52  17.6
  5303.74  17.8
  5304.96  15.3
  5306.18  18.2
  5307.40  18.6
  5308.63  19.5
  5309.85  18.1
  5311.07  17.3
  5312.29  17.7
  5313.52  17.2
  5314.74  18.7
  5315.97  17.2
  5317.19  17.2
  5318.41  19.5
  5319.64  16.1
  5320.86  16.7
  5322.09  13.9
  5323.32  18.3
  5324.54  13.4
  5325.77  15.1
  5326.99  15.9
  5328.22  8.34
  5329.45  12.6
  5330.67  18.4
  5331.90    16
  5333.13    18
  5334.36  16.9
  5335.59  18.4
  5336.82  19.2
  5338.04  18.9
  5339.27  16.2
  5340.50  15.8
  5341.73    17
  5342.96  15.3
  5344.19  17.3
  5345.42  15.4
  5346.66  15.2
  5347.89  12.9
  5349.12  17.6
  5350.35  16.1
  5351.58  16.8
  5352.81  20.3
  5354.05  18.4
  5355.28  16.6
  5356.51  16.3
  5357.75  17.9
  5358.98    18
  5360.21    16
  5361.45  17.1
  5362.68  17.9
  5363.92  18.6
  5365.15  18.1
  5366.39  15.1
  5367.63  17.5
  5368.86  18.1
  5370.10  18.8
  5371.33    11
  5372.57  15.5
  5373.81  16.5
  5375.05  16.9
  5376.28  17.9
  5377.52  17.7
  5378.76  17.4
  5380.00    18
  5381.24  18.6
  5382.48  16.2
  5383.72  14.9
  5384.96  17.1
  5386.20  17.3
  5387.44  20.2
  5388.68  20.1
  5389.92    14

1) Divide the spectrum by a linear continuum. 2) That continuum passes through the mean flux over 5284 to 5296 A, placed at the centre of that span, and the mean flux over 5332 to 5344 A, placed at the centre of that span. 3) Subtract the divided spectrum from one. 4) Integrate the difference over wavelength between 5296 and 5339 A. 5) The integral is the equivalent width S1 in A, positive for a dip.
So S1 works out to 1.7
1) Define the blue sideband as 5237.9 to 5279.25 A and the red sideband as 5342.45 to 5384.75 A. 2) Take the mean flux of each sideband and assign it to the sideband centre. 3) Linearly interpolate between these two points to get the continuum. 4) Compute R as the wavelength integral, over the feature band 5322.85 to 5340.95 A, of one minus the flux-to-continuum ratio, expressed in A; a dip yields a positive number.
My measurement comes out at 0.4 A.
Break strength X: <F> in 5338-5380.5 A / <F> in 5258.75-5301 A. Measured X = 1.1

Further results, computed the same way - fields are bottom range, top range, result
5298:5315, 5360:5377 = 0.96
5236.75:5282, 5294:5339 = 1.06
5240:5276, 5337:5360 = 1.08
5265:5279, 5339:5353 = 1.14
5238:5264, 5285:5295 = 1.08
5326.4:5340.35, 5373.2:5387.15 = 1.06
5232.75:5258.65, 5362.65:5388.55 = 1.03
